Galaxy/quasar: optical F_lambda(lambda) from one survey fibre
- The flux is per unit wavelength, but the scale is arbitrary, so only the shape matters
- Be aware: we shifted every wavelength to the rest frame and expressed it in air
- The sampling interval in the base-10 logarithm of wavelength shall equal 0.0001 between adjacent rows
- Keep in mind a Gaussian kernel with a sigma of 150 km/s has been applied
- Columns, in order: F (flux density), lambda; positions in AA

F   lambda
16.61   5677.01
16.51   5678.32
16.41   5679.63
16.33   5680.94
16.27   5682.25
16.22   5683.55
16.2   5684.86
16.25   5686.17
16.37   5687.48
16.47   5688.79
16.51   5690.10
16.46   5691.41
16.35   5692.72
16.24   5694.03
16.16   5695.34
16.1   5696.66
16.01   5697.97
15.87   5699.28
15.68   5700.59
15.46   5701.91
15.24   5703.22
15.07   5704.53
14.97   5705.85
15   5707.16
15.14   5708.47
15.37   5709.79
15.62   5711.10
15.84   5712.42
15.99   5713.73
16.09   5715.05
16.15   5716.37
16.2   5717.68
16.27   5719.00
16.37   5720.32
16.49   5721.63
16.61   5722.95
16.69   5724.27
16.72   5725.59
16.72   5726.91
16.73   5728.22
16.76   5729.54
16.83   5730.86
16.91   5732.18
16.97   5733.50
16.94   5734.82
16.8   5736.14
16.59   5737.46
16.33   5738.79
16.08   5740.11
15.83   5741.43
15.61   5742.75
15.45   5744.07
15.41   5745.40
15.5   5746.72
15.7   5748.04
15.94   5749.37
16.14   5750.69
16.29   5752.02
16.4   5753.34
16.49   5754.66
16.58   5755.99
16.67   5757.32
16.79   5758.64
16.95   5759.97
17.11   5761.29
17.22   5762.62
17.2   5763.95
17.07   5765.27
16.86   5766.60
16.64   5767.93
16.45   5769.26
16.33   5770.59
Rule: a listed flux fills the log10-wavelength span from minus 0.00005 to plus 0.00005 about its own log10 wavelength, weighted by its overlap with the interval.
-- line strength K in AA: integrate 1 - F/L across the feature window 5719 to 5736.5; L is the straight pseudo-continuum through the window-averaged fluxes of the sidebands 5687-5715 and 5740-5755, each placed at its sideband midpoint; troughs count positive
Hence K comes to -0.9 AA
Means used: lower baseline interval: 15.8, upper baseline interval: 15.9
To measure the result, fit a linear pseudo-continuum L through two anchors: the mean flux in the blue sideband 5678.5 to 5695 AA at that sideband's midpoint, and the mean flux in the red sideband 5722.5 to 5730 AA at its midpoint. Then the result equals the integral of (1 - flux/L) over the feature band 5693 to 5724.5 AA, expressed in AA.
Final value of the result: 1.3 AA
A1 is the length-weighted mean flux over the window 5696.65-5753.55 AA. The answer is 16.1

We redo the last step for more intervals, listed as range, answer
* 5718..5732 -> 16.6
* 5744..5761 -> 16.2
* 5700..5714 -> 15.4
